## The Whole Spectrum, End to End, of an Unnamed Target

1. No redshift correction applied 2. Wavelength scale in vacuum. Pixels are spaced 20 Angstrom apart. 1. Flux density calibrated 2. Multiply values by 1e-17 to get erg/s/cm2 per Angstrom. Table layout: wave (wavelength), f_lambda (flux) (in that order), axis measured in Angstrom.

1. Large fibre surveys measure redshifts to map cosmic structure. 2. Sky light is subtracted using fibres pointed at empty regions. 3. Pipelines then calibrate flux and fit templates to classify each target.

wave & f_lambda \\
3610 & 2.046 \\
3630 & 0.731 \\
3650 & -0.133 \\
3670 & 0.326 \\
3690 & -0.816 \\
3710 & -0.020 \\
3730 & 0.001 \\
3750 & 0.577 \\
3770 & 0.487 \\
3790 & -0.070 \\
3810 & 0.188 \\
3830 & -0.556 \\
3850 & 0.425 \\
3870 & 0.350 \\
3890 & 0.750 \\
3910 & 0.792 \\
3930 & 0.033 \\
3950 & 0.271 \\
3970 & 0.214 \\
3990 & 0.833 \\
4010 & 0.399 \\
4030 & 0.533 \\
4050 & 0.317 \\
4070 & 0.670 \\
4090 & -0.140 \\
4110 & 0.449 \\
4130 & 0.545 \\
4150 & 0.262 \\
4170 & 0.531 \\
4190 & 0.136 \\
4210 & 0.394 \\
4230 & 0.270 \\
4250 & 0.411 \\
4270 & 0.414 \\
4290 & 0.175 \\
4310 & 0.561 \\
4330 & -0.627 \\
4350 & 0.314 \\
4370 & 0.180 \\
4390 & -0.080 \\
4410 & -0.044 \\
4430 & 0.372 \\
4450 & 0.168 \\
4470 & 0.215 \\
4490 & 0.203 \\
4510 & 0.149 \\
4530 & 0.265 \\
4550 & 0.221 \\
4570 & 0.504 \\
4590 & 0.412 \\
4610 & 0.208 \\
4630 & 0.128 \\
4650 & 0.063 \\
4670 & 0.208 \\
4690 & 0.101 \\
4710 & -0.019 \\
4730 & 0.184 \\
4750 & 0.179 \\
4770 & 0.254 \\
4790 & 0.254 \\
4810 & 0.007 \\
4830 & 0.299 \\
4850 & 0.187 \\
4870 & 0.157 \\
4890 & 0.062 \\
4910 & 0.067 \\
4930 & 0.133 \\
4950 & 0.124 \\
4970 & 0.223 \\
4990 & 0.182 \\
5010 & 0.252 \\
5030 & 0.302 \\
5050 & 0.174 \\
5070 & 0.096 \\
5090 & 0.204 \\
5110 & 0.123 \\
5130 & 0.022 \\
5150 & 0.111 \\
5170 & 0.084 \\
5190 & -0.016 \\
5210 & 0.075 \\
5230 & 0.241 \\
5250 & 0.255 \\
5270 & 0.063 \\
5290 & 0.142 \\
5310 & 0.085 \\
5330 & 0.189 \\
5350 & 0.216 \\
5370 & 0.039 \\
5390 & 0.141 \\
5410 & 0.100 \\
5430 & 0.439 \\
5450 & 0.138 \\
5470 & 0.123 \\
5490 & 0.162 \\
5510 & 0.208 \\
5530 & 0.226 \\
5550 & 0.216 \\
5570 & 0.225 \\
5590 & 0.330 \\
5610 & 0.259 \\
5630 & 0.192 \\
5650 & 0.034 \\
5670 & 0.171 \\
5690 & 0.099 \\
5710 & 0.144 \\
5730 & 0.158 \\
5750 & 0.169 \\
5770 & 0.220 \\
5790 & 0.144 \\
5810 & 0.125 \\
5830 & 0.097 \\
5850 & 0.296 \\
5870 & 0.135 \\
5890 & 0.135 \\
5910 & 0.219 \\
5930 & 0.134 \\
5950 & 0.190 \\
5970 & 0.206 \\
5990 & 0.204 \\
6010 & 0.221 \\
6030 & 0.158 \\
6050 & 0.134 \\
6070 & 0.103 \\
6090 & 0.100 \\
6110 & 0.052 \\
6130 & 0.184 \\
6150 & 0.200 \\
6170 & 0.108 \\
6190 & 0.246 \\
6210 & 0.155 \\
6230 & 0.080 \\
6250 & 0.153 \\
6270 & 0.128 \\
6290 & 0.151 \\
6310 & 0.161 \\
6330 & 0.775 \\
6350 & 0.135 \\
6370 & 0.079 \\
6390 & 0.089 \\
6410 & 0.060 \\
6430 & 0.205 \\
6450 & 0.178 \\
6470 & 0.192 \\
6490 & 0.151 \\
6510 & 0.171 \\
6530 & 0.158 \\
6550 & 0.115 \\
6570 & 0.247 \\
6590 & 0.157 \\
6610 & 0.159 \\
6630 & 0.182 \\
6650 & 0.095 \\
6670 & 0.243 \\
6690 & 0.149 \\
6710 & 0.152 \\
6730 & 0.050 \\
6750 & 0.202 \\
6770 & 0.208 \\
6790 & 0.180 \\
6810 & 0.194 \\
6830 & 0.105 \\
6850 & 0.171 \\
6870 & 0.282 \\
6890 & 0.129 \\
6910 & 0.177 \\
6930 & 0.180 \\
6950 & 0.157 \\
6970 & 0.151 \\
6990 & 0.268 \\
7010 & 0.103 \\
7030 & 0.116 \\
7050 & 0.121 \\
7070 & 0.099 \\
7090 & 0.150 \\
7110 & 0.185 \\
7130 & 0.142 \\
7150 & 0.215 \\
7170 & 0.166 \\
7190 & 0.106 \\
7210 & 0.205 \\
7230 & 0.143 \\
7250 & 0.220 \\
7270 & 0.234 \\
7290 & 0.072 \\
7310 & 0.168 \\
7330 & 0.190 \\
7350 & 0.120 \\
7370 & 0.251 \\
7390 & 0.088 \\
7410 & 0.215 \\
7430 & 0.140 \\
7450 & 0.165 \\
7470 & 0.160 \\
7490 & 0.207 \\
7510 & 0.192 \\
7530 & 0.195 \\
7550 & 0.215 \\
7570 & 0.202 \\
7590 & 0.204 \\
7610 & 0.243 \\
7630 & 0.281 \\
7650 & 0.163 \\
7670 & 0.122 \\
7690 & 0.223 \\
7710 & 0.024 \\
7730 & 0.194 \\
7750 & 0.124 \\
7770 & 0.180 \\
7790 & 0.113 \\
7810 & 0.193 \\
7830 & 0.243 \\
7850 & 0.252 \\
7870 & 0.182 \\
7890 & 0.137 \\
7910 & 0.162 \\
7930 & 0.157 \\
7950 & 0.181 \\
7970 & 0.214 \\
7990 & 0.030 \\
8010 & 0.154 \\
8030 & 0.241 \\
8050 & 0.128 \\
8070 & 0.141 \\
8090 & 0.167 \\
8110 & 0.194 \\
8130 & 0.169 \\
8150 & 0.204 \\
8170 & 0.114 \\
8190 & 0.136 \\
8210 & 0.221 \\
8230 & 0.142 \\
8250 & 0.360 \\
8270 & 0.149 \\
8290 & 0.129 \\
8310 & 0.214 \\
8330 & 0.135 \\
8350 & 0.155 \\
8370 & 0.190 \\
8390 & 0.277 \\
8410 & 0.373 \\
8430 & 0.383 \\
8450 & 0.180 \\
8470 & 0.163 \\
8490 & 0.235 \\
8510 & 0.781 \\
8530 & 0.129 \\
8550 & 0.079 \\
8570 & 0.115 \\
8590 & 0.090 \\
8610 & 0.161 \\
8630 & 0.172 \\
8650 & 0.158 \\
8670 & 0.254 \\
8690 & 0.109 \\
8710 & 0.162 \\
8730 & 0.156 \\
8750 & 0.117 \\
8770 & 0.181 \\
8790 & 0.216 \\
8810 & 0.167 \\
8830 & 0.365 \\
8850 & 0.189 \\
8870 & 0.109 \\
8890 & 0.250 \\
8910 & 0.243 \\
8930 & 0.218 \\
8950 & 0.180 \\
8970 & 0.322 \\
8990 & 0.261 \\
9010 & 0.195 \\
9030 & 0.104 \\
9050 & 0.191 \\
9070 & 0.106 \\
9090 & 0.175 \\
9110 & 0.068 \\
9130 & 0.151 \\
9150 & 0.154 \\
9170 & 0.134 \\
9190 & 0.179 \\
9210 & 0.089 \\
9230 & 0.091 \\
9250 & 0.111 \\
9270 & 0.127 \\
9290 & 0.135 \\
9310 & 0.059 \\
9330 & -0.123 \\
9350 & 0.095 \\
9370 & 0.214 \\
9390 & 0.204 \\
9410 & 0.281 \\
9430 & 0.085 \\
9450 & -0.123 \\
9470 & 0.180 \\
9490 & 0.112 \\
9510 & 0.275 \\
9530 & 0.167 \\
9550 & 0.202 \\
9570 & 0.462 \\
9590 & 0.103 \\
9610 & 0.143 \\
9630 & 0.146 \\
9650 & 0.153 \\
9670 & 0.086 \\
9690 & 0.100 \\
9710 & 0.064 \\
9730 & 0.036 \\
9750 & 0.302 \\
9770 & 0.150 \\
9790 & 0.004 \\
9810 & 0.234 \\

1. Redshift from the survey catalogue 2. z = 0.70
